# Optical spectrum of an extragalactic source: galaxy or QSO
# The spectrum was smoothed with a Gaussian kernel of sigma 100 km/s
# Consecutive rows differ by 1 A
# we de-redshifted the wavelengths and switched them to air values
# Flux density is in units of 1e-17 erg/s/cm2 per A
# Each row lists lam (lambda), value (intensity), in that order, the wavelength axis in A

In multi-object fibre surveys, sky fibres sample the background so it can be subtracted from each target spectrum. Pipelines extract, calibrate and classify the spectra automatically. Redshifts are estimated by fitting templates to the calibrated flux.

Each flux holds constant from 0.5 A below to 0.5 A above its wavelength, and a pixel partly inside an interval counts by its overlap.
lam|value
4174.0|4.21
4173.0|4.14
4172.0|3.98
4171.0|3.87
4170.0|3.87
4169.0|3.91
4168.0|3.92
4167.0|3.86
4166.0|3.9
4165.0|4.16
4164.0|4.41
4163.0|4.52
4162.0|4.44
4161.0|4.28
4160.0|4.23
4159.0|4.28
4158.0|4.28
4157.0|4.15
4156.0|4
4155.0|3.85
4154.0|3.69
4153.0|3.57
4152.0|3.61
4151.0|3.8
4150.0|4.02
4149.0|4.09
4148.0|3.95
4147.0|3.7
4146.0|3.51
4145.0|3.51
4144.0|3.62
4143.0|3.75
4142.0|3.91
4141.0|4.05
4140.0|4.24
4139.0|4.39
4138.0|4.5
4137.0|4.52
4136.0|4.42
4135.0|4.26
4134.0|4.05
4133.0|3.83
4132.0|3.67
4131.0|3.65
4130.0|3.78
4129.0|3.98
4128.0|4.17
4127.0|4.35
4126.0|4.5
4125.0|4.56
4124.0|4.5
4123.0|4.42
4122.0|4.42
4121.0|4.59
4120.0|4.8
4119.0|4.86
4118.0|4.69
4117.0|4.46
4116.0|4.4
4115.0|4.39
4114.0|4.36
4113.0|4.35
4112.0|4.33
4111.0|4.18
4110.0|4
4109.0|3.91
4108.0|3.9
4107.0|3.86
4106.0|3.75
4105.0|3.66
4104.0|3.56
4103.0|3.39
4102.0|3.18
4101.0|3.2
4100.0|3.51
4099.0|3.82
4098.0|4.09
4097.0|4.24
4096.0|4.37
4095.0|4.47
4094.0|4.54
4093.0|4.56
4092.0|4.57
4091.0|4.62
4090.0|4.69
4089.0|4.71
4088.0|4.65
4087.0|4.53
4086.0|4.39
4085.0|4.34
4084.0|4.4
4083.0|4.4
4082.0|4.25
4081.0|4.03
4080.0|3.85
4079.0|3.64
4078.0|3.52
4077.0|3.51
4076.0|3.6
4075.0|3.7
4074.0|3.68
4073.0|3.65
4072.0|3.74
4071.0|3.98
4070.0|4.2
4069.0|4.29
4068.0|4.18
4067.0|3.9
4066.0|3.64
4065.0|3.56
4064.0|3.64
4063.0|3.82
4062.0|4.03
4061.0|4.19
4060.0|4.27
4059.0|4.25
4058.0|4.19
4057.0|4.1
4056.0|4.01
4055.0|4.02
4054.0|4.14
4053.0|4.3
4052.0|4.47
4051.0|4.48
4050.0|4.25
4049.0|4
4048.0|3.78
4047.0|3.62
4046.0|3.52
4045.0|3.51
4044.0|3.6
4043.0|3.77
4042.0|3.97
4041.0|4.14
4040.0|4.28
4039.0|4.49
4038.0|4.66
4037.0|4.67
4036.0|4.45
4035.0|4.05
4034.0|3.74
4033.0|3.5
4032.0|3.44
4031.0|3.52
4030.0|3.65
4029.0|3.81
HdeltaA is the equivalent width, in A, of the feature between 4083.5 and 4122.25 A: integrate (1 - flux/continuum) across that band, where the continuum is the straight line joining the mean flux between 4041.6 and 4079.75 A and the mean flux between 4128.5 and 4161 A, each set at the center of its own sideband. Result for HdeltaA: -2.77 A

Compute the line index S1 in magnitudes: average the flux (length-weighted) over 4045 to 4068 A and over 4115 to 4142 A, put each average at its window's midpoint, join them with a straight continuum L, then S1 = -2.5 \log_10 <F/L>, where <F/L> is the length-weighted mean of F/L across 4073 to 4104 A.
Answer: 0.02 mag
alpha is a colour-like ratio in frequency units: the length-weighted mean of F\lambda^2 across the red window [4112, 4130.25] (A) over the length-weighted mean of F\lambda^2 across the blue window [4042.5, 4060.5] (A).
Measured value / 1.1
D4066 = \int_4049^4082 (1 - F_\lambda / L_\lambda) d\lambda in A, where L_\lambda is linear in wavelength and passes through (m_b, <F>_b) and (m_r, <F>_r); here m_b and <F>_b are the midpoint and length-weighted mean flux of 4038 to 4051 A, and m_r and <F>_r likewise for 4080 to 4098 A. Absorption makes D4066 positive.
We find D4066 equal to 1.6 A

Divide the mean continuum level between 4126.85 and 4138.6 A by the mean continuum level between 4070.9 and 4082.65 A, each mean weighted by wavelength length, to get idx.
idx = 1.1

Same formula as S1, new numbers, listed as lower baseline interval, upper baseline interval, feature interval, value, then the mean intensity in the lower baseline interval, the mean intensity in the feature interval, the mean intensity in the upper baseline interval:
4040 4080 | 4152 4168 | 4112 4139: -0.08 mag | 3.92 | 4.33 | 4.09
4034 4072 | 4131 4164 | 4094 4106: 0.07 mag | 4.06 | 3.8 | 4.02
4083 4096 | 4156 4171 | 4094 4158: 0.07 mag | 4.53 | 4.06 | 4.14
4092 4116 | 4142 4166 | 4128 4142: -0.03 mag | 4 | 4.1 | 3.97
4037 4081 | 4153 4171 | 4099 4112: 0.09 mag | 3.97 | 3.71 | 4.08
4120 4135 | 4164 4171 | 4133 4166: 0.01 mag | 4.2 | 4.05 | 3.97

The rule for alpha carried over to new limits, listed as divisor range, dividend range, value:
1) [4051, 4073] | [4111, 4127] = 1.14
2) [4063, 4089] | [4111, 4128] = 1.15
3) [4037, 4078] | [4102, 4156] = 1.06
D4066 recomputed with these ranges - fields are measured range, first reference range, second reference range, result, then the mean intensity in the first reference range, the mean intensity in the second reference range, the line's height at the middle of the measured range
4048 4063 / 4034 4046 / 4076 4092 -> -0.1 A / 4.1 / 4.23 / 4.15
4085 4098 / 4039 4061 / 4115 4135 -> -1.0 A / 4.05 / 4.3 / 4.19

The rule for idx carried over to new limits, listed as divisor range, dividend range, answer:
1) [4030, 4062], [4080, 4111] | 1.02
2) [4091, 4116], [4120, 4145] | 1.04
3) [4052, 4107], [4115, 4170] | 1.02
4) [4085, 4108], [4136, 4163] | 0.98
